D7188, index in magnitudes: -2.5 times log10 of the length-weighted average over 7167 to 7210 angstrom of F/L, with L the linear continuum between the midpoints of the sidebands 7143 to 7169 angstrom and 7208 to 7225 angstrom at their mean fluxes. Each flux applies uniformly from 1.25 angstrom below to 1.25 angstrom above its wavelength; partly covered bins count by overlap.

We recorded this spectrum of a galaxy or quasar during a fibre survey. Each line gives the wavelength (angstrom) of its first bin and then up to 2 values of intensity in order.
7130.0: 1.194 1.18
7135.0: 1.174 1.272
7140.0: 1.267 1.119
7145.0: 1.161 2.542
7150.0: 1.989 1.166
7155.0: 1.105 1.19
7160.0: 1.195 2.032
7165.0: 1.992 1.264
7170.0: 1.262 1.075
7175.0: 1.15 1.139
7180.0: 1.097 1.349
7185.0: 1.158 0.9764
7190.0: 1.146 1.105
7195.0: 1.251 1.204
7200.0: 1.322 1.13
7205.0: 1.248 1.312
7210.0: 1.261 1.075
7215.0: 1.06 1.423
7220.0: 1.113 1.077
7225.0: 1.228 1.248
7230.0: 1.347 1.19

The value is 0.13 mag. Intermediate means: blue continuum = 1.55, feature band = 1.19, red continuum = 1.18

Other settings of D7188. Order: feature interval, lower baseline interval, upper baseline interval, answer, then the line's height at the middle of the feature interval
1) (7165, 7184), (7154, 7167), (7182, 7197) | 0.077 mag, 1.33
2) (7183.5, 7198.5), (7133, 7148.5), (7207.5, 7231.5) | 0.119 mag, 1.28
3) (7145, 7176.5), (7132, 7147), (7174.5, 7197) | -0.214 mag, 1.21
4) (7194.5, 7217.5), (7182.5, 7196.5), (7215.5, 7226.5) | -0.038 mag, 1.18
